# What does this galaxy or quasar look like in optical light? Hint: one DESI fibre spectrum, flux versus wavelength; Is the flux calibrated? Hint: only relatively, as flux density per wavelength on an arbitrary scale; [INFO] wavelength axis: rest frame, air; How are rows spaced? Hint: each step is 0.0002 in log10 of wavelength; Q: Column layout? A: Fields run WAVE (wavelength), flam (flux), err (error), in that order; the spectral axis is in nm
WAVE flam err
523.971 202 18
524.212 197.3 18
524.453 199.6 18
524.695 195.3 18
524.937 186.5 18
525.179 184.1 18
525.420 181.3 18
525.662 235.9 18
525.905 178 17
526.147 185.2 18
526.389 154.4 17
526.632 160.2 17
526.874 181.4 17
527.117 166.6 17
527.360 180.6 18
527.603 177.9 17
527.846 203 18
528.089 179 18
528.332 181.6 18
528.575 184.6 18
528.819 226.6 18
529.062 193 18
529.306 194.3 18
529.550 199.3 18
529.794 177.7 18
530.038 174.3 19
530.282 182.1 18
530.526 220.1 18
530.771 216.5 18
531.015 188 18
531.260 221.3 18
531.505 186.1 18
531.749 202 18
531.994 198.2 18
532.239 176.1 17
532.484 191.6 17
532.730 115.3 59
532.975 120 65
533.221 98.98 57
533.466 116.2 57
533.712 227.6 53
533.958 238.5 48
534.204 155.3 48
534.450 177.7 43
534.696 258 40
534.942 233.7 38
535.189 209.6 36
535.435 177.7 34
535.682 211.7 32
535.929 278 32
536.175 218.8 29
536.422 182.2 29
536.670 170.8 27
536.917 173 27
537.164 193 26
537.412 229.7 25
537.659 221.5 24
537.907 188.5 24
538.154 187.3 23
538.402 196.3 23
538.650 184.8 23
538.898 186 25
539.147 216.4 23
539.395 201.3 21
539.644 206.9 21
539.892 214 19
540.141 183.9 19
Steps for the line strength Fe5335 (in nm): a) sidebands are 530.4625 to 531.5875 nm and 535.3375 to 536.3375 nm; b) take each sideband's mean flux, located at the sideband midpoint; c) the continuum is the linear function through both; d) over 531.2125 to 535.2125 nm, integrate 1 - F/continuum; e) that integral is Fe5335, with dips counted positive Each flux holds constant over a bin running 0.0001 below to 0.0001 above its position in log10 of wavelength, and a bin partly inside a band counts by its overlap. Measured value 0.574 nm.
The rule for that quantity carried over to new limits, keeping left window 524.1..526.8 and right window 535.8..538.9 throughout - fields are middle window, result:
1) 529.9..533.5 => 0.355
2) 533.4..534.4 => 0.048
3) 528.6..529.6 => -0.054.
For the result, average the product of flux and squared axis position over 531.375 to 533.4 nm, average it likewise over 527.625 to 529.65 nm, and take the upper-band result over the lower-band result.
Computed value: 0.8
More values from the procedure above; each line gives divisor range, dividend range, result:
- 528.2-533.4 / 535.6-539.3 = 1.14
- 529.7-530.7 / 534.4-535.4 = 1.17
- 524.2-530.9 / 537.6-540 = 1.10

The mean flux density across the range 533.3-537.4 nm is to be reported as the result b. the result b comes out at 201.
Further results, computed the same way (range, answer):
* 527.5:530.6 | 191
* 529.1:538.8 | 192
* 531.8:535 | 177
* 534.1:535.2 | 207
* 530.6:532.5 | 198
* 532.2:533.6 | 135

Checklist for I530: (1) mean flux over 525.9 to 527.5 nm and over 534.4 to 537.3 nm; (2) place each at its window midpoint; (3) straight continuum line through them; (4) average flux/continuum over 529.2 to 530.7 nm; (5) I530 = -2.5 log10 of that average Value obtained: -0.04 mag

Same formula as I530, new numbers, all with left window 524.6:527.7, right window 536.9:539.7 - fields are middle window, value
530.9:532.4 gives -0.03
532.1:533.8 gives 0.28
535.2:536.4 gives -0.11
